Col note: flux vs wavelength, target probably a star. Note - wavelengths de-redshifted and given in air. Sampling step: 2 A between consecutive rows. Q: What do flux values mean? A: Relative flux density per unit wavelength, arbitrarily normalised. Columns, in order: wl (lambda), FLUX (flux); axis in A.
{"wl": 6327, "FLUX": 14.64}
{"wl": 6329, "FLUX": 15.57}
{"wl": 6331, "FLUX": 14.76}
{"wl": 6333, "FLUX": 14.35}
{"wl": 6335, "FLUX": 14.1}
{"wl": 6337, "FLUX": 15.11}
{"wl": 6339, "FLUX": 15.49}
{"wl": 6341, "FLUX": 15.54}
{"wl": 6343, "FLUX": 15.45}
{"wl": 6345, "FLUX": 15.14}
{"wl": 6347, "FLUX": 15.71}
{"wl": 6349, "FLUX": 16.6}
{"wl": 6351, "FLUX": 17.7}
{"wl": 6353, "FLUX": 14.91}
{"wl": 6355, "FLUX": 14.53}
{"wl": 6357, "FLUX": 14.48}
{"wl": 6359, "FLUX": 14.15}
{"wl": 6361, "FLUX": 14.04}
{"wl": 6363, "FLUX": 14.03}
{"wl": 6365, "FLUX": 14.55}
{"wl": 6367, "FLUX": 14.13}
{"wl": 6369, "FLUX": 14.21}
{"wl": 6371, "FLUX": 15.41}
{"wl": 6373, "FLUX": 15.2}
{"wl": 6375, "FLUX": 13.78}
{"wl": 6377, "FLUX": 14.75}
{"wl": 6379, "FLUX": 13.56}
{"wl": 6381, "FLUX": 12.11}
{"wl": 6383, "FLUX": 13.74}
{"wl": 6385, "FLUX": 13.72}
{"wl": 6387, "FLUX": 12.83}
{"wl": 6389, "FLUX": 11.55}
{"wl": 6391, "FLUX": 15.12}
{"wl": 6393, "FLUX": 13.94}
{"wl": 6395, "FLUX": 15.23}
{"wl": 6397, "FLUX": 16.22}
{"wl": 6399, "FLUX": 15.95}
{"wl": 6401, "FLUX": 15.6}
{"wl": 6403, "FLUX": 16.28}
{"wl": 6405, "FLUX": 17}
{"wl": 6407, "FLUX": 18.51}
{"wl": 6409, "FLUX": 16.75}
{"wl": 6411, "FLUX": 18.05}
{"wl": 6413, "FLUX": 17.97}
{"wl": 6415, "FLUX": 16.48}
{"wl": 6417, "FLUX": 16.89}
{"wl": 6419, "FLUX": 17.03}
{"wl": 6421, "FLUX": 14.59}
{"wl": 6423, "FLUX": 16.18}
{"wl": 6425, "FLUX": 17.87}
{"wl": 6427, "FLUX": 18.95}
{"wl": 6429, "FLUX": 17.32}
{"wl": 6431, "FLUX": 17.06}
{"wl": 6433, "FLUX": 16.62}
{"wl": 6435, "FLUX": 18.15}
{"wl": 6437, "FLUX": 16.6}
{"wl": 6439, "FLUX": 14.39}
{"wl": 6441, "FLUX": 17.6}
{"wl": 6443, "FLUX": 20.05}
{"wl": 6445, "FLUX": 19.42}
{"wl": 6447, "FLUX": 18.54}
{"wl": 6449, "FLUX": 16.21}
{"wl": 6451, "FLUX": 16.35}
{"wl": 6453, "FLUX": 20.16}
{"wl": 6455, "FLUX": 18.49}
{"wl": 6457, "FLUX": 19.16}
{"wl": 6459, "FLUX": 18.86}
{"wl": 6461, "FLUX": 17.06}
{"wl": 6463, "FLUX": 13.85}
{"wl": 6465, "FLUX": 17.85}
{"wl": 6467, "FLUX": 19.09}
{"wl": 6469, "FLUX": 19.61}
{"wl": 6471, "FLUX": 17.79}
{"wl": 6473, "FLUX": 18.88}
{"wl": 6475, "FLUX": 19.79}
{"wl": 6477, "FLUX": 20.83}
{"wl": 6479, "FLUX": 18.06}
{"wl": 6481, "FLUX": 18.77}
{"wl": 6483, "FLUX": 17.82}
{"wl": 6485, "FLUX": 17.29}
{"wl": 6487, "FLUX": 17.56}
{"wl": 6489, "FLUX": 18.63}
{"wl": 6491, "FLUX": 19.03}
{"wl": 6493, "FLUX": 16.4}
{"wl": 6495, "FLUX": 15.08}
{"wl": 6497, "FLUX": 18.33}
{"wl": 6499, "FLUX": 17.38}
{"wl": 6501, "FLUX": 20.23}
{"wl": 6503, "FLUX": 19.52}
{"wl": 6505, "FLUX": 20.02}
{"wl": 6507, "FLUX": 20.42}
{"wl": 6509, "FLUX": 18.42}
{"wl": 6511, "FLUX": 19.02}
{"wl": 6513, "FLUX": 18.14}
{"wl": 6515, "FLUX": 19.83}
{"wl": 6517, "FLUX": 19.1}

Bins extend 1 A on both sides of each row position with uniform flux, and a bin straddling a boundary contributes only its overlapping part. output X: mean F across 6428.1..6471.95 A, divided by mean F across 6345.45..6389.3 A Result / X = 1.2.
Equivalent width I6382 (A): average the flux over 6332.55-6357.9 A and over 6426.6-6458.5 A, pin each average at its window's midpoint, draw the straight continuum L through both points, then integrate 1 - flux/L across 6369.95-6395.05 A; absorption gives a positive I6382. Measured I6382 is 3.7 A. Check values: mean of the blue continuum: 15.3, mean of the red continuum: 17.8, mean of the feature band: 13.9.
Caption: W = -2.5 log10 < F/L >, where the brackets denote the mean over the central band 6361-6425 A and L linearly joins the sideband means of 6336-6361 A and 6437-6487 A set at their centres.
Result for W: 0.08 mag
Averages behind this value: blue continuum 15.3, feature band 15.2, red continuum 18.1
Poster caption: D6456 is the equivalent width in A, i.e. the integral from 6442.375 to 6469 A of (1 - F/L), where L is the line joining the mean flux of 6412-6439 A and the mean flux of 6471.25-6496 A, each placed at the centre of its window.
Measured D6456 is -0.8 A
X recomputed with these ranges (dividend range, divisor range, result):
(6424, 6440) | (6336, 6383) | 1.16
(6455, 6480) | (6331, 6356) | 1.20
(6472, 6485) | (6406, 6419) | 1.09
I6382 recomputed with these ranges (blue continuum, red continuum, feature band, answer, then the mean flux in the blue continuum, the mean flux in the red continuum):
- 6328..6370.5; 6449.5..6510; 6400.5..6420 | -0.6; 15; 18.3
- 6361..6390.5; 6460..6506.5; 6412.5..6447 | -2.6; 13.9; 18.2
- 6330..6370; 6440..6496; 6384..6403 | 1.9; 14.9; 18.2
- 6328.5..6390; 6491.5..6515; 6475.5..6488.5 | -0.4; 14.5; 18.5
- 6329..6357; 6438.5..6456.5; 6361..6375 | 1.3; 15.3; 18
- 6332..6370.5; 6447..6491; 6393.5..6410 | 0.0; 15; 18.2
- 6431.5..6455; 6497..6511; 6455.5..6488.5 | 0.2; 17.7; 19.2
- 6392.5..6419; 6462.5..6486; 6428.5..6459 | -0.3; 16.6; 18.4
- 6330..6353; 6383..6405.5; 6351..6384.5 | 1.7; 15.4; 14.8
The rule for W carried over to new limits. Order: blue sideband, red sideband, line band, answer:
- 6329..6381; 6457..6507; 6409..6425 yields -0.02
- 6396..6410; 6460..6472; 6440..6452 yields -0.05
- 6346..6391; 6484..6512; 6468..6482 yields -0.08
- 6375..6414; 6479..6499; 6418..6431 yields -0.07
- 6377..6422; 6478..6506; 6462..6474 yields -0.02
